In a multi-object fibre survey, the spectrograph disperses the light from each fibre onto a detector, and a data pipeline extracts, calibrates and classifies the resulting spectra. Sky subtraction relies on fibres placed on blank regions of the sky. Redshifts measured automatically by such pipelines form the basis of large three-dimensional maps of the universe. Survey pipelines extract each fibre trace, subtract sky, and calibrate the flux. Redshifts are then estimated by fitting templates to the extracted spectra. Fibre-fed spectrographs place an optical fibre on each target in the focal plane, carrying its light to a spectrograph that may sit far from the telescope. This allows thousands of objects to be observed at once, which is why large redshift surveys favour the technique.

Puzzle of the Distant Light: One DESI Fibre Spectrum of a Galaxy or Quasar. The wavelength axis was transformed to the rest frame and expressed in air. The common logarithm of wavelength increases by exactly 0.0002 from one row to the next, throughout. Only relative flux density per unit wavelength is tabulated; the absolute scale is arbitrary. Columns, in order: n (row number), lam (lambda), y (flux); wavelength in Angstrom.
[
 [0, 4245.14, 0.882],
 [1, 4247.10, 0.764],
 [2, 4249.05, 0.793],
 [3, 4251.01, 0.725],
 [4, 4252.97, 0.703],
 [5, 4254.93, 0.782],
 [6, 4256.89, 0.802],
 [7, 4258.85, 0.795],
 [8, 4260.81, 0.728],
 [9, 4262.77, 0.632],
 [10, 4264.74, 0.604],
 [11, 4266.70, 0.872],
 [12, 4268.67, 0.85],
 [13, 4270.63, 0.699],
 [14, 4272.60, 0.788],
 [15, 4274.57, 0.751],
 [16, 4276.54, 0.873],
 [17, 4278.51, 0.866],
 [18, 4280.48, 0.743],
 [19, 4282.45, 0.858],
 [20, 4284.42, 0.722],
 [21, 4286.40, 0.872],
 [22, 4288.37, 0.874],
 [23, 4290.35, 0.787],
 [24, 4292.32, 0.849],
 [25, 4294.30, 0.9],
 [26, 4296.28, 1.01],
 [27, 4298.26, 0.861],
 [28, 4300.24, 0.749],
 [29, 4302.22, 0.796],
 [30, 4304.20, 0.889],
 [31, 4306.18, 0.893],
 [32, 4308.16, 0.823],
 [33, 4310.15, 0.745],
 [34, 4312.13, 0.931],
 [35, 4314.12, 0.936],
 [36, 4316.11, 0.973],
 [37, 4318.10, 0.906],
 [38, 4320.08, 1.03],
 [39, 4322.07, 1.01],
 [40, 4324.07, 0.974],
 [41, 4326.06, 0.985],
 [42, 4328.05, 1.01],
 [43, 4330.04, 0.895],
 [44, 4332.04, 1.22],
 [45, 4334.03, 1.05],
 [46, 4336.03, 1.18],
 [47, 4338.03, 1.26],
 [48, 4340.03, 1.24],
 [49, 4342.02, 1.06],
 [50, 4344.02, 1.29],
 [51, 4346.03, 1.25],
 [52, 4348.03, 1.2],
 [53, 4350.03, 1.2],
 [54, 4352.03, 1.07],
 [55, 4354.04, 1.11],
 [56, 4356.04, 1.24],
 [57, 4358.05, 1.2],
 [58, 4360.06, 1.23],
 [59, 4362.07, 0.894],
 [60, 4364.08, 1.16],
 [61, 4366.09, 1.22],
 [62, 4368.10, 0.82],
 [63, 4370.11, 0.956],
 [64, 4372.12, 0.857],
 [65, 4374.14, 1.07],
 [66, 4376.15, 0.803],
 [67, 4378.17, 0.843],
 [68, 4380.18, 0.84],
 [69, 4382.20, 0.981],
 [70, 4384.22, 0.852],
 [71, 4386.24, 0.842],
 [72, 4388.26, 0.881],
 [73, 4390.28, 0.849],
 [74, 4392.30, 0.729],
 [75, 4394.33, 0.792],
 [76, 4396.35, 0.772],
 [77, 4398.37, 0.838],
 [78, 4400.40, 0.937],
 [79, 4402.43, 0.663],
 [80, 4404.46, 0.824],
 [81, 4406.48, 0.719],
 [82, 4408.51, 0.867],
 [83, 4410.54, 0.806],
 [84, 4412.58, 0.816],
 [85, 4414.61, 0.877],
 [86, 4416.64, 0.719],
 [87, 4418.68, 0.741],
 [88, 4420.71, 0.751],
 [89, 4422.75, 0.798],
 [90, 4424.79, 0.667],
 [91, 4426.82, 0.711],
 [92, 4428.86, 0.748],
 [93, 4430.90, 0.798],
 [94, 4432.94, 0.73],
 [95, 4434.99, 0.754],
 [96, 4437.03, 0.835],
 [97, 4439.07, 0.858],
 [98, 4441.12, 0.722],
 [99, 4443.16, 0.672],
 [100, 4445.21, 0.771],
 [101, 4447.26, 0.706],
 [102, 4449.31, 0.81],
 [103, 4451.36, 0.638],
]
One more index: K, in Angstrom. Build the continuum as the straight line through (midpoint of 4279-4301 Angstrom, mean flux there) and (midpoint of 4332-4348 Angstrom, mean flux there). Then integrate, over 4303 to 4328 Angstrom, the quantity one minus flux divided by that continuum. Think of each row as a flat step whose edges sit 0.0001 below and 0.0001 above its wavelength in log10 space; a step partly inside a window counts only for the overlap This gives 2.3 Angstrom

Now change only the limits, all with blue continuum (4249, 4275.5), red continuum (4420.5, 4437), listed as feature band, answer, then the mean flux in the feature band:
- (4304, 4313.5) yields -1.4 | 0.857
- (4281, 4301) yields -2.6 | 0.847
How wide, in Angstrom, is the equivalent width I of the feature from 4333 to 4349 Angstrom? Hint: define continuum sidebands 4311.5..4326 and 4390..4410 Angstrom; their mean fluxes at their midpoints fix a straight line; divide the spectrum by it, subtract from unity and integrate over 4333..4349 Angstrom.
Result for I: -4.7 Angstrom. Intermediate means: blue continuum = 0.967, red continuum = 0.798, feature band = 1.19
